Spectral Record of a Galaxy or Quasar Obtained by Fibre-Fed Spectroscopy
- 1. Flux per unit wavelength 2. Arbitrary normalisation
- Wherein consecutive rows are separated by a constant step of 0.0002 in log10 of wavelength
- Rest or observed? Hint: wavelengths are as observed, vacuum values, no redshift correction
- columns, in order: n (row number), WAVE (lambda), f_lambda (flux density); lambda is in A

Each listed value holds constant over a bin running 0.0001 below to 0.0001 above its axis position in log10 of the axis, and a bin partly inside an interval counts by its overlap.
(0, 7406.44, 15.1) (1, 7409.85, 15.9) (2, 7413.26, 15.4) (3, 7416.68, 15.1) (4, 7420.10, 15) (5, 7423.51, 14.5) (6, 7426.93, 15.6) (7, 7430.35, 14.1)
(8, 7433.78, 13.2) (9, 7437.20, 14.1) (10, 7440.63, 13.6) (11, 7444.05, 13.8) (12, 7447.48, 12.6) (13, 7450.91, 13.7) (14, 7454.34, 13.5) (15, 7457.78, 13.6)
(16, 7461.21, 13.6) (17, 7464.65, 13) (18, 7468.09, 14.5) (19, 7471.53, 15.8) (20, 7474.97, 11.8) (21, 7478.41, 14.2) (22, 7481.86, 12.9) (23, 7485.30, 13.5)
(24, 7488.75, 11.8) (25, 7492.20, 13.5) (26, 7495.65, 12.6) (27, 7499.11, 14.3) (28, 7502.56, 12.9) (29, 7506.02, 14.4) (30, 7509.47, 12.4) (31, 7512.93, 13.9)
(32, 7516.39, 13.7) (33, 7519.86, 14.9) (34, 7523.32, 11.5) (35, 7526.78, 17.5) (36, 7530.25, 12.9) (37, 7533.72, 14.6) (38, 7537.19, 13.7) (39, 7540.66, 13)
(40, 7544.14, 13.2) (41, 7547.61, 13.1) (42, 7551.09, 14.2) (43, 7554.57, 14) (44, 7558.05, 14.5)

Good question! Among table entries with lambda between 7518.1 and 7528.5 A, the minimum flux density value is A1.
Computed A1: 11.5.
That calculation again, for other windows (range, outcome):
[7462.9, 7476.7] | 11.8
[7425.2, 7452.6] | 12.6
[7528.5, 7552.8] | 12.9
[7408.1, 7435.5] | 13.2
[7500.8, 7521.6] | 12.4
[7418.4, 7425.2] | 14.5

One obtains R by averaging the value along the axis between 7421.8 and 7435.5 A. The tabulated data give 14.4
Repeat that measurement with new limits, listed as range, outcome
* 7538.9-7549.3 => 13.1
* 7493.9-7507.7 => 13.5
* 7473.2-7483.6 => 13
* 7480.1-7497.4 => 12.9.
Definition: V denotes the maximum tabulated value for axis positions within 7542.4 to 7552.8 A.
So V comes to 14.2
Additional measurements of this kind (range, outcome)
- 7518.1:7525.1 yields 14.9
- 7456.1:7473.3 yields 15.8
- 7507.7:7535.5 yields 17.5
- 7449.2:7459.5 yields 13.7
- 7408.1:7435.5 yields 15.9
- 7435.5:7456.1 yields 14.1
